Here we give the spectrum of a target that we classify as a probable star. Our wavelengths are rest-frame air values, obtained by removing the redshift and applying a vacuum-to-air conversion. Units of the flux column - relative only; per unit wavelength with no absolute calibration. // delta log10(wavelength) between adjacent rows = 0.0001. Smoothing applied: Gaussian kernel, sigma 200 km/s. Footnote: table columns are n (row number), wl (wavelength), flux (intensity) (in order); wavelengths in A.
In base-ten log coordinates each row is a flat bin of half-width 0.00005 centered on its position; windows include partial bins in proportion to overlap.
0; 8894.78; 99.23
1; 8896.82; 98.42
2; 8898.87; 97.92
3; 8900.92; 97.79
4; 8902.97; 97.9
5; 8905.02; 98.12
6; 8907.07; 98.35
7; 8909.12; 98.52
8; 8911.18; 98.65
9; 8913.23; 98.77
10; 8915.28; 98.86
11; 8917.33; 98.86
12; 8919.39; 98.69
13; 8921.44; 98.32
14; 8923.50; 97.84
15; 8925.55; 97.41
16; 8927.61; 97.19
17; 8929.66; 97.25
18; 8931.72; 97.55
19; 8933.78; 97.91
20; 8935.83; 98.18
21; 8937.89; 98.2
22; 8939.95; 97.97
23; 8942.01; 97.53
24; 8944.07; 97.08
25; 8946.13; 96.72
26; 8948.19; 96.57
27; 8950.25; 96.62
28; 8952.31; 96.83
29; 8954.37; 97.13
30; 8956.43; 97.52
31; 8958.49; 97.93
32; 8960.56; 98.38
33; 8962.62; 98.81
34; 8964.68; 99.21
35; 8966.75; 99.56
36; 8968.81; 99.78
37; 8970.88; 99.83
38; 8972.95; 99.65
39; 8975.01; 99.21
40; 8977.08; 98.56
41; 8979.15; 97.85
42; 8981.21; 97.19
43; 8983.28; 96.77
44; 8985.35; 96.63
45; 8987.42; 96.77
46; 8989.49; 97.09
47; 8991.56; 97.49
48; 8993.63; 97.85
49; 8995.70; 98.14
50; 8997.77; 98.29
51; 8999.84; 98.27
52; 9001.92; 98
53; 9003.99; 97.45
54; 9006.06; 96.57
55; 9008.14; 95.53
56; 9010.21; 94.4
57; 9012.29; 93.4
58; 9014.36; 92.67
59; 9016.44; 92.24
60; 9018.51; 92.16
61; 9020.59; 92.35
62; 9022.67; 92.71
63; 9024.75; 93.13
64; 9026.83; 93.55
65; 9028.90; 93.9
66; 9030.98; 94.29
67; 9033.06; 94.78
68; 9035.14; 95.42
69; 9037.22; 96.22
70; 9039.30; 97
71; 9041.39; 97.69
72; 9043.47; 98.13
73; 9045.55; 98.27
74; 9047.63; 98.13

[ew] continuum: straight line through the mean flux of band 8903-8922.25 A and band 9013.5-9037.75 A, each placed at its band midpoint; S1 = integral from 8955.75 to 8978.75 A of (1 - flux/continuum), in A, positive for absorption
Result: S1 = -0.7 A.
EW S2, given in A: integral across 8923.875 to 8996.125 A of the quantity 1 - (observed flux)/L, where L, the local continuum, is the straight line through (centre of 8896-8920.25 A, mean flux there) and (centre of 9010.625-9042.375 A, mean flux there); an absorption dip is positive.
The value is -1.0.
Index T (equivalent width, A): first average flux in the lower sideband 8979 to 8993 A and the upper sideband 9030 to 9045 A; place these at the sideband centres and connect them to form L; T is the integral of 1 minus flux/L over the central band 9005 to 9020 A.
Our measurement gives 0.4 A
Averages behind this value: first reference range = 97.1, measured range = 93.8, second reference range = 96.3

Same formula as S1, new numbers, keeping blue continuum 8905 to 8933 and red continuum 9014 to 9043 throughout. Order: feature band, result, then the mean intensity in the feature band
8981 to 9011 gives -0.5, 97.1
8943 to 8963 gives -0.1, 97.3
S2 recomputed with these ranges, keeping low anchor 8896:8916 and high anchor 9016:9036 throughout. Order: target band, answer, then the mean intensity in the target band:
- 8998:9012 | -0.34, 96.6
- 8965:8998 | -1.01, 98.2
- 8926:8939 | -0.06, 97.7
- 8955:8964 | -0.19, 98.2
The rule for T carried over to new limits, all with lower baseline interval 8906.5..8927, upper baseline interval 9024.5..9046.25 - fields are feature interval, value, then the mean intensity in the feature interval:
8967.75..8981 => -0.3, 99.1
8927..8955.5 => 0.1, 97.4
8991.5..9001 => -0.1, 98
